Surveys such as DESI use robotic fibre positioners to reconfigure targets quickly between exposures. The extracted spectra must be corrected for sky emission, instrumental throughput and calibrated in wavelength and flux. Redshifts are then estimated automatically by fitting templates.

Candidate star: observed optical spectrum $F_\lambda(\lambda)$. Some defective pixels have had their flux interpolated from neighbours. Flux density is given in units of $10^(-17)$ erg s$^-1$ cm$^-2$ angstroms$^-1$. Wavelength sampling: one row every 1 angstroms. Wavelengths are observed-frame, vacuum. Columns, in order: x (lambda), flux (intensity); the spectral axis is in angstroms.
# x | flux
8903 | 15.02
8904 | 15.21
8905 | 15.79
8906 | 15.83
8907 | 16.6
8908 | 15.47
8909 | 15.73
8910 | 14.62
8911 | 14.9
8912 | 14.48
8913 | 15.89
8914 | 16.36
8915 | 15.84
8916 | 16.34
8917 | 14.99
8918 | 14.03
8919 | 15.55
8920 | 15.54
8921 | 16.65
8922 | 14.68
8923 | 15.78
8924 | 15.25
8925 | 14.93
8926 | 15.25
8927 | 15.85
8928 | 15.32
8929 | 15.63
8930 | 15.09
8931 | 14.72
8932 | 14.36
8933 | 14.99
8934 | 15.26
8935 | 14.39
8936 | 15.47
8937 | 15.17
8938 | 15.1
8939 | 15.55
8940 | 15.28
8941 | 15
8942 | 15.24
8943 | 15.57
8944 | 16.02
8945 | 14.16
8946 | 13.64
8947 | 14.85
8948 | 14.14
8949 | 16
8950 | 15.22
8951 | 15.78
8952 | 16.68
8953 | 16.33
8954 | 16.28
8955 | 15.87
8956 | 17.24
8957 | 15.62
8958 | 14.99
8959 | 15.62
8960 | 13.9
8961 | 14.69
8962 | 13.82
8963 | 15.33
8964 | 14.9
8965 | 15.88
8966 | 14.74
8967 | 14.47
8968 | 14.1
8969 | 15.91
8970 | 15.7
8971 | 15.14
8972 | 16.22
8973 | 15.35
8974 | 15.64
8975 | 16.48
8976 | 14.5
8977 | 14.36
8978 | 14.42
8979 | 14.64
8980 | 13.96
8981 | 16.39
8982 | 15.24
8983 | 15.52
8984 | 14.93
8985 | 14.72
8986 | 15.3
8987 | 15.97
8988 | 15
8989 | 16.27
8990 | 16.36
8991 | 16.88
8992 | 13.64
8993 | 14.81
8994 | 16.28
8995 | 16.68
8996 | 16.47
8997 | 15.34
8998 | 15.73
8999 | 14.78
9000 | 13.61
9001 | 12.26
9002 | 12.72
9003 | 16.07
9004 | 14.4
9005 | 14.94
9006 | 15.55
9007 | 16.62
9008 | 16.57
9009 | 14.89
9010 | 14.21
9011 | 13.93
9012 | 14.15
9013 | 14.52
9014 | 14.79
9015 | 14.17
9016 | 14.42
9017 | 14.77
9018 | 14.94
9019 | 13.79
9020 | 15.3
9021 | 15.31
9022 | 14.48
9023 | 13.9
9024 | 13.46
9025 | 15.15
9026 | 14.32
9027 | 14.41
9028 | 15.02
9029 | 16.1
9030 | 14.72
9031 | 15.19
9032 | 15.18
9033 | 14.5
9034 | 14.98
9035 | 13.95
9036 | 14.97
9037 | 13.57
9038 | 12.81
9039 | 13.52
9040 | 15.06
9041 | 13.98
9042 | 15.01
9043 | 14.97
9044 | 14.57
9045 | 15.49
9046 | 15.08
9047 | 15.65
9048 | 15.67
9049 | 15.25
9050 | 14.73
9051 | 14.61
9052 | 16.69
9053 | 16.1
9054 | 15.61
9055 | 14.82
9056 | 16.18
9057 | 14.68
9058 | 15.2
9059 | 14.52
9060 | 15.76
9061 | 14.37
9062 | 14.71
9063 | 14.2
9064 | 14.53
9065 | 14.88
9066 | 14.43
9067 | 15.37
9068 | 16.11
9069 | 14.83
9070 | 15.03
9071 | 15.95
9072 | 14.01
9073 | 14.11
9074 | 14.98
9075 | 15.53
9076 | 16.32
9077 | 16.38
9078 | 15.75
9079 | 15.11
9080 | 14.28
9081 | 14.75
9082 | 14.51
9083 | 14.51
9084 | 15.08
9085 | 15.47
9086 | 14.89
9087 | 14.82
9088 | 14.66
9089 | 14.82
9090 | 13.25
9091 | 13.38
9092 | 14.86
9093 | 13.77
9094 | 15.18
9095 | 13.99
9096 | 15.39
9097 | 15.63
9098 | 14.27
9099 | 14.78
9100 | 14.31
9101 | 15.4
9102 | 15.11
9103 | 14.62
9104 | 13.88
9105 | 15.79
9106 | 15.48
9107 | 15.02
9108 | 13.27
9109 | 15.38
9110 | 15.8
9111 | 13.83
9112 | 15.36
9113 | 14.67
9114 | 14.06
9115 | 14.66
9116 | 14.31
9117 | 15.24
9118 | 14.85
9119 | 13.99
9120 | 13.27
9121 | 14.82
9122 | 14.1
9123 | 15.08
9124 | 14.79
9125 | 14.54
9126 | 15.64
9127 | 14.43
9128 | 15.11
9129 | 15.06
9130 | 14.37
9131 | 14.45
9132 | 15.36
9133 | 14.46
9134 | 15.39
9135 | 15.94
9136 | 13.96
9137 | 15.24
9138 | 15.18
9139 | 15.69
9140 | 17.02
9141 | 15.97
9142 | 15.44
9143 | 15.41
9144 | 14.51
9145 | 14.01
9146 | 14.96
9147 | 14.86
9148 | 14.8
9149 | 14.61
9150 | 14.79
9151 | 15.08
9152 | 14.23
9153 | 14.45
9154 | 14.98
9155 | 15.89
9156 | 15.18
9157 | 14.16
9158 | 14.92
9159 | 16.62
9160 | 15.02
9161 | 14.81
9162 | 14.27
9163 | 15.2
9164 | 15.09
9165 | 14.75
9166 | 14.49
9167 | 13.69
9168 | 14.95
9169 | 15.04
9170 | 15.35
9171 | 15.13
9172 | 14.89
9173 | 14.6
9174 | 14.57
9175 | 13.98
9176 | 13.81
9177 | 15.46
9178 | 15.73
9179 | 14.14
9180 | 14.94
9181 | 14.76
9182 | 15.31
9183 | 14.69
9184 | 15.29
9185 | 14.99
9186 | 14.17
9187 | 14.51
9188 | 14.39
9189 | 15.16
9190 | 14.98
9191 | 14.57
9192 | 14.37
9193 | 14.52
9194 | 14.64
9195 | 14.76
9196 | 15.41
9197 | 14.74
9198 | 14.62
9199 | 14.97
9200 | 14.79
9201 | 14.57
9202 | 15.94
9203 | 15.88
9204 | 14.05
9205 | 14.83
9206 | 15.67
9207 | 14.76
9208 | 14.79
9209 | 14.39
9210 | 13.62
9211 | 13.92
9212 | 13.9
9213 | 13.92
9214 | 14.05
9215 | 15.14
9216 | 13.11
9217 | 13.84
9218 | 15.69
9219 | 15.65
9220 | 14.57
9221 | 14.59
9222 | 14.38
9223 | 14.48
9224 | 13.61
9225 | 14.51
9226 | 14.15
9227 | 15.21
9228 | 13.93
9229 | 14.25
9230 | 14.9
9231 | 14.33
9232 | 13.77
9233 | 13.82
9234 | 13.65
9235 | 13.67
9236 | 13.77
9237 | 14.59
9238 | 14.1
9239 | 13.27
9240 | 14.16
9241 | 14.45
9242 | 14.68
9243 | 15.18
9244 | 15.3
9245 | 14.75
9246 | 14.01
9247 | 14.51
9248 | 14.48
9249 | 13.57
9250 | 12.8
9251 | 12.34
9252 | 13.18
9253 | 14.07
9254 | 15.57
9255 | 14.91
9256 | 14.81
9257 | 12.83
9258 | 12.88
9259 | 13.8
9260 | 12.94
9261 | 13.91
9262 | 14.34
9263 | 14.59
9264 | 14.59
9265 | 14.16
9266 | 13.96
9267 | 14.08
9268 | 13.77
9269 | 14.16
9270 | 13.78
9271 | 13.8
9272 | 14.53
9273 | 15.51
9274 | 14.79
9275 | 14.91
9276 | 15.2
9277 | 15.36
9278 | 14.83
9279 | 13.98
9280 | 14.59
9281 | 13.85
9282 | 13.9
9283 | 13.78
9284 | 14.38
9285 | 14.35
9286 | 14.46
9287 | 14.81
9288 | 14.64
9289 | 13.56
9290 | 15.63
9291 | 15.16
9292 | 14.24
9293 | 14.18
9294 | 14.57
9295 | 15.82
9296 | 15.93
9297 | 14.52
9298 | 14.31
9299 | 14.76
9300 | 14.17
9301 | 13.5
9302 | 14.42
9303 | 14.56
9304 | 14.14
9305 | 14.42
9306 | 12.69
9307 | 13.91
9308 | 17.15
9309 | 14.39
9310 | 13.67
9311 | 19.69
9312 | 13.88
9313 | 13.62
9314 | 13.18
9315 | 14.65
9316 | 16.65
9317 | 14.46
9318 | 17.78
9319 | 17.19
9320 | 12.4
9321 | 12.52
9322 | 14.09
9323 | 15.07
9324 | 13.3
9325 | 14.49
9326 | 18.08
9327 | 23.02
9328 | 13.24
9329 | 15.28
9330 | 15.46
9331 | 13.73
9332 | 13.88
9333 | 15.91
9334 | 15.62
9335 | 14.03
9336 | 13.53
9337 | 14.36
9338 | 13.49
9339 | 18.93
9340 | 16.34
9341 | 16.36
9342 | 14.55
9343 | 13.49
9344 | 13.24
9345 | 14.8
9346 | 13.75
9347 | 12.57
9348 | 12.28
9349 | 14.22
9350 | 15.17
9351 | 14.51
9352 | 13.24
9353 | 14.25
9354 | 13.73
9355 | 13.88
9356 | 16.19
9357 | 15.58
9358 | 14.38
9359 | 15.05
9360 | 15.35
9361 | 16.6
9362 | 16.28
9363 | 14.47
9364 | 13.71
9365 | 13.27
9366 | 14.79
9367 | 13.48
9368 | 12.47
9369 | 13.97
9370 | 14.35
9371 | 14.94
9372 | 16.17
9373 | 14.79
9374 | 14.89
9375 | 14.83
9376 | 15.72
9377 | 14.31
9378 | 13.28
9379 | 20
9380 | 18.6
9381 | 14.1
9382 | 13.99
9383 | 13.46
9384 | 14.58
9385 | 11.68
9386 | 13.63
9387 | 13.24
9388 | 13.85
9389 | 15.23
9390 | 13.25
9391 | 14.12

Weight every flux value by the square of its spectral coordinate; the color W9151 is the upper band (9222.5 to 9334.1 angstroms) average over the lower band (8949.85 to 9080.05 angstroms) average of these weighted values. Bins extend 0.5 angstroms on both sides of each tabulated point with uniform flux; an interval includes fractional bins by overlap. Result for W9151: 1.0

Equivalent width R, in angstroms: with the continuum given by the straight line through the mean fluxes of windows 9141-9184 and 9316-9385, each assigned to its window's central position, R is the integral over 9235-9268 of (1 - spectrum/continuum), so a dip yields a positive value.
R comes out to 1.74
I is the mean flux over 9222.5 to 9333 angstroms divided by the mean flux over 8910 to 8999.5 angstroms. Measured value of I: 0.9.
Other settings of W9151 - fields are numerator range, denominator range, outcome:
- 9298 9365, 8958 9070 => 1.06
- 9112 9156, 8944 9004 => 1.01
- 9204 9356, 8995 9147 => 1.02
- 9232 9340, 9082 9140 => 1.02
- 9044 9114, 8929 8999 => 1.00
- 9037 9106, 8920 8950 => 1.01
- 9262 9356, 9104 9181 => 1.02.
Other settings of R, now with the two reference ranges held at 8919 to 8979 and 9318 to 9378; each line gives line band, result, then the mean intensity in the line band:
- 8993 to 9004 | 0.2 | 15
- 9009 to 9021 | 0.5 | 14.5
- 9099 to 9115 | 0.3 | 14.8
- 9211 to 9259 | 2.3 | 14.2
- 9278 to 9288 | 0.4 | 14.3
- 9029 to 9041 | 0.5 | 14.5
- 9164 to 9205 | 0.4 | 14.8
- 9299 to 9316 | 0.3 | 14.6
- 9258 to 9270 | 0.7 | 14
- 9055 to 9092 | 0.4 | 14.9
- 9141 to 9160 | 0.0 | 15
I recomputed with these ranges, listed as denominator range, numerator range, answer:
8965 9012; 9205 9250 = 0.95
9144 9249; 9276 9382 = 1.01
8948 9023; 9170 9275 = 0.95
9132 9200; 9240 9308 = 0.96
